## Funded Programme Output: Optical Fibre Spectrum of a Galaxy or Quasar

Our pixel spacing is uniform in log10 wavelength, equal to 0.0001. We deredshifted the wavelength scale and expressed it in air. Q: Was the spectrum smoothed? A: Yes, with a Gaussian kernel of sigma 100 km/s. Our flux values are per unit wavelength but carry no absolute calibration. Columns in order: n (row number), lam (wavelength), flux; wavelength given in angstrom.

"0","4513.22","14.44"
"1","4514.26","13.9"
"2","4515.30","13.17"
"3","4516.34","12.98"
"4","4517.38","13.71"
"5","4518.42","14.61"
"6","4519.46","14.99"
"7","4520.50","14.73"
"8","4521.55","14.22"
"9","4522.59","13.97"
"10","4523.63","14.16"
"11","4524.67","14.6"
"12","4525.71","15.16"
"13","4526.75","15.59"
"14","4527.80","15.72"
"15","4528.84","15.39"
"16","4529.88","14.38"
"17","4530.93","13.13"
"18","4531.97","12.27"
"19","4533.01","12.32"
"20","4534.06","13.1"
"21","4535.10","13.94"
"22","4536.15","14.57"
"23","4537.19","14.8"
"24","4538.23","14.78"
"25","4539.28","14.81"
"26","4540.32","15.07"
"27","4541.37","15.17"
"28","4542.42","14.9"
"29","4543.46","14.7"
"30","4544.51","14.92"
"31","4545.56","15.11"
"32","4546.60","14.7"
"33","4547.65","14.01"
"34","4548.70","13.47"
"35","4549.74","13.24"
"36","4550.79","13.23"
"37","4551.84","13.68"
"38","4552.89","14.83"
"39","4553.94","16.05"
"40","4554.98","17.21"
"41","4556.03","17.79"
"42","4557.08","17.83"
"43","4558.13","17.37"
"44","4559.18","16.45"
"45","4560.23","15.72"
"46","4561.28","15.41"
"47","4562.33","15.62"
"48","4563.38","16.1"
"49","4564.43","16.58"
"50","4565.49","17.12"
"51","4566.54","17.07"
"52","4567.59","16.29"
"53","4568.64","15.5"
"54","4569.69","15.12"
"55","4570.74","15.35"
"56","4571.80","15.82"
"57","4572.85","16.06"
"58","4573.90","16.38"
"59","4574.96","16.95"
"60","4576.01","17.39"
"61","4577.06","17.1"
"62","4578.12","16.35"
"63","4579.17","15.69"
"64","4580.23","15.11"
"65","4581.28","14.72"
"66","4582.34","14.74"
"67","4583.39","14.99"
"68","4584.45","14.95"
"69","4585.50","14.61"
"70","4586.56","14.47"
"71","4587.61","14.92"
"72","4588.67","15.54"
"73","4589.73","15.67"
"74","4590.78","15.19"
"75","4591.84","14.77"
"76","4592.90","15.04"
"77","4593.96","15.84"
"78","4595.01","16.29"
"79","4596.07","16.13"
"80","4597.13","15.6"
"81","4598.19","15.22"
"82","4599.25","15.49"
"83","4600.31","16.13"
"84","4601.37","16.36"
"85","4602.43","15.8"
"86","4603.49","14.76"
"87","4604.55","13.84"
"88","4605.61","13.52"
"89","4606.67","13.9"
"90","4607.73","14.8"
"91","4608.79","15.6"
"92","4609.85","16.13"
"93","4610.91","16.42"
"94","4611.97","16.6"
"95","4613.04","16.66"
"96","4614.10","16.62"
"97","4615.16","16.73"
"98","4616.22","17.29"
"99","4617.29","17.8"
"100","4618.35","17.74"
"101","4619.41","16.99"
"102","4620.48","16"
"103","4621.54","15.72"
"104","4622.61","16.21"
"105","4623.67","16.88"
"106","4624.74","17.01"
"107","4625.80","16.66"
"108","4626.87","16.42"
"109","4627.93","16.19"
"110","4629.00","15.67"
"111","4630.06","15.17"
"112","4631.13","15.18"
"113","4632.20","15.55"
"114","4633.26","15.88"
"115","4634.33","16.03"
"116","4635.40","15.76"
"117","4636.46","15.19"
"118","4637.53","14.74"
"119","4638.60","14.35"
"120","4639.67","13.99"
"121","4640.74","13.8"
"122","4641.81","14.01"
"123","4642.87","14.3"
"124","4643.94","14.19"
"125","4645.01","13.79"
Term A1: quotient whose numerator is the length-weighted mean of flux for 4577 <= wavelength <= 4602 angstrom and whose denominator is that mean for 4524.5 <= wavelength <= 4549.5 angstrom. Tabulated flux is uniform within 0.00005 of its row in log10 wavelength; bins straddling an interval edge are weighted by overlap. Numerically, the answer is 1.07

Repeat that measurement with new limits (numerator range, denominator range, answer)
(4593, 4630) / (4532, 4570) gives 1.05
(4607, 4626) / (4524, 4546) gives 1.14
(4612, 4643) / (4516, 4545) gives 1.11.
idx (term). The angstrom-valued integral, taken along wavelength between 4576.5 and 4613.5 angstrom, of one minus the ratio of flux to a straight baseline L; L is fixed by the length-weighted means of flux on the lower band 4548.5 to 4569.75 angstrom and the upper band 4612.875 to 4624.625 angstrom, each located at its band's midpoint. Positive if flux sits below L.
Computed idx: 2.3 angstrom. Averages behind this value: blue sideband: 15.8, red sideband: 16.8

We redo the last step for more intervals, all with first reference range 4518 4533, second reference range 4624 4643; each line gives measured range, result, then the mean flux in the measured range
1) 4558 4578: -2.0 angstrom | 16.3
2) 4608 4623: -1.4 angstrom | 16.6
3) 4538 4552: 0.2 angstrom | 14.4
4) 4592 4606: -0.3 angstrom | 15.4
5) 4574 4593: -0.7 angstrom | 15.5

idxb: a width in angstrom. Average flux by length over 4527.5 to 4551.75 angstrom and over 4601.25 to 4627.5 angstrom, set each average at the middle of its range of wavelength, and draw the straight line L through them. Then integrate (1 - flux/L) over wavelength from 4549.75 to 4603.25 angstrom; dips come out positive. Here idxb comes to -2.2 angstrom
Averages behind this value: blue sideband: 14.2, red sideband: 16.1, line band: 15.8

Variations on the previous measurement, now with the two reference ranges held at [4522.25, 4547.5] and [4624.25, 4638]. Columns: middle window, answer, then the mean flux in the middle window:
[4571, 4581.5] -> -0.8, 16.2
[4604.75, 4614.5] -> 0.0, 15.5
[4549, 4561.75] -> -0.8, 15.7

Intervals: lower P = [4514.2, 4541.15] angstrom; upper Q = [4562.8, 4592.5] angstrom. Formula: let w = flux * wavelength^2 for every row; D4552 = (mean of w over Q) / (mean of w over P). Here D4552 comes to 1.1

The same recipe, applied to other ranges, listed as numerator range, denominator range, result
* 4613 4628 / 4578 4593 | 1.13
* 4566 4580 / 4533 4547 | 1.13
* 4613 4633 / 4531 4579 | 1.10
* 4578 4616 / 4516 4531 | 1.10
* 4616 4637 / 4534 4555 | 1.16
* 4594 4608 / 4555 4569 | 0.94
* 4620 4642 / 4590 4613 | 1.02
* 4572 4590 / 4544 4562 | 1.03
